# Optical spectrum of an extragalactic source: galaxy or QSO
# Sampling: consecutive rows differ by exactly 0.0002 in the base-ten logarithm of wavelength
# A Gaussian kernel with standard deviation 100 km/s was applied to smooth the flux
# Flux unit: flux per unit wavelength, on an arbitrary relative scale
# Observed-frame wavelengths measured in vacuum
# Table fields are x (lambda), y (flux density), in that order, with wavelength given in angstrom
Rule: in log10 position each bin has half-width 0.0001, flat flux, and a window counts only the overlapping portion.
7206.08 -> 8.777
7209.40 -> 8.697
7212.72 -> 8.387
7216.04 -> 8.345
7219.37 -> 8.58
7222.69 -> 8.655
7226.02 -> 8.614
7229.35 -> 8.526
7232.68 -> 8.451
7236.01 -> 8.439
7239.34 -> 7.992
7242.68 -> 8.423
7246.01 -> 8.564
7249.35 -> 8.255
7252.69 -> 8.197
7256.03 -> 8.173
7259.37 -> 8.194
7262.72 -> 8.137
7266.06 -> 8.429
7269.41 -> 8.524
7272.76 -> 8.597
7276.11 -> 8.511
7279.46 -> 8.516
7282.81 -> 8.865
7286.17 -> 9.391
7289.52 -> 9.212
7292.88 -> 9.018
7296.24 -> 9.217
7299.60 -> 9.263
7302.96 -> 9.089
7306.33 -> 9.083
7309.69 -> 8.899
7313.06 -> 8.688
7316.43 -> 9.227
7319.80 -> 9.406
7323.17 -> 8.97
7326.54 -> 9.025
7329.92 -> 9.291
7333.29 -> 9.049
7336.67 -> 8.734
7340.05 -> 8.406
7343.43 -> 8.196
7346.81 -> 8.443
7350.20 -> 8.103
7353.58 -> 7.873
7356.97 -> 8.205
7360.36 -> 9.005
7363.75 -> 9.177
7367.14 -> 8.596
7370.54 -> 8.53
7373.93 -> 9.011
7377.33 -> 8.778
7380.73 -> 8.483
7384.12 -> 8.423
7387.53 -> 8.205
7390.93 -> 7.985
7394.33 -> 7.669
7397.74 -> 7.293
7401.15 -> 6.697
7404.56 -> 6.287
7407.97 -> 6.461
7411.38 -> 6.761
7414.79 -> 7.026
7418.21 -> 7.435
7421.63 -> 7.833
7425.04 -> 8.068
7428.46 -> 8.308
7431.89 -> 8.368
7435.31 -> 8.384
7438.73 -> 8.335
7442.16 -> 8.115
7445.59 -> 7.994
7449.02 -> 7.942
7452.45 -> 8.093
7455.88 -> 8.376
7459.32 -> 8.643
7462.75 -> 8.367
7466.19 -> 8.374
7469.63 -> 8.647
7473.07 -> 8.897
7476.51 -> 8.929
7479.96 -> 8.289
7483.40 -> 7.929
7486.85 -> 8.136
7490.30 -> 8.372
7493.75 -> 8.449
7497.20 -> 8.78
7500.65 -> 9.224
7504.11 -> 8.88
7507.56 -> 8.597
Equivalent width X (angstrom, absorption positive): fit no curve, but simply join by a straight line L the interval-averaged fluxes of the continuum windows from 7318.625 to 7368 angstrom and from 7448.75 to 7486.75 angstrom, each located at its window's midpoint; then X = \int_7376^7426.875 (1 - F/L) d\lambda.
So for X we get 6.0 angstrom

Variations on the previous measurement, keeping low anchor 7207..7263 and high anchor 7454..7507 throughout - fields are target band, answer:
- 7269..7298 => -1.6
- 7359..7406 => 1.9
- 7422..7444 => 0.7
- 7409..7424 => 2.2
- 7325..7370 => -0.8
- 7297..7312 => -1.1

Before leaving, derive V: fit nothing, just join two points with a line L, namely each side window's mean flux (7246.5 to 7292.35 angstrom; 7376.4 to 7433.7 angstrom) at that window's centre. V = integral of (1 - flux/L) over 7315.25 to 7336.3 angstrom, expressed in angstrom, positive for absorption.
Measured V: -2.5 angstrom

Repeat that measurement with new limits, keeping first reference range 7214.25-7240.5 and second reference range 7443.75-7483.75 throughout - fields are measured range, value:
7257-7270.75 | 0.2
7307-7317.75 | -0.6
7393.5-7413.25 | 3.7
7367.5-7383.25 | -0.5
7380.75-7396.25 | 0.6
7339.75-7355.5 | 0.4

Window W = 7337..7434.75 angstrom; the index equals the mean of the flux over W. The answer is 8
